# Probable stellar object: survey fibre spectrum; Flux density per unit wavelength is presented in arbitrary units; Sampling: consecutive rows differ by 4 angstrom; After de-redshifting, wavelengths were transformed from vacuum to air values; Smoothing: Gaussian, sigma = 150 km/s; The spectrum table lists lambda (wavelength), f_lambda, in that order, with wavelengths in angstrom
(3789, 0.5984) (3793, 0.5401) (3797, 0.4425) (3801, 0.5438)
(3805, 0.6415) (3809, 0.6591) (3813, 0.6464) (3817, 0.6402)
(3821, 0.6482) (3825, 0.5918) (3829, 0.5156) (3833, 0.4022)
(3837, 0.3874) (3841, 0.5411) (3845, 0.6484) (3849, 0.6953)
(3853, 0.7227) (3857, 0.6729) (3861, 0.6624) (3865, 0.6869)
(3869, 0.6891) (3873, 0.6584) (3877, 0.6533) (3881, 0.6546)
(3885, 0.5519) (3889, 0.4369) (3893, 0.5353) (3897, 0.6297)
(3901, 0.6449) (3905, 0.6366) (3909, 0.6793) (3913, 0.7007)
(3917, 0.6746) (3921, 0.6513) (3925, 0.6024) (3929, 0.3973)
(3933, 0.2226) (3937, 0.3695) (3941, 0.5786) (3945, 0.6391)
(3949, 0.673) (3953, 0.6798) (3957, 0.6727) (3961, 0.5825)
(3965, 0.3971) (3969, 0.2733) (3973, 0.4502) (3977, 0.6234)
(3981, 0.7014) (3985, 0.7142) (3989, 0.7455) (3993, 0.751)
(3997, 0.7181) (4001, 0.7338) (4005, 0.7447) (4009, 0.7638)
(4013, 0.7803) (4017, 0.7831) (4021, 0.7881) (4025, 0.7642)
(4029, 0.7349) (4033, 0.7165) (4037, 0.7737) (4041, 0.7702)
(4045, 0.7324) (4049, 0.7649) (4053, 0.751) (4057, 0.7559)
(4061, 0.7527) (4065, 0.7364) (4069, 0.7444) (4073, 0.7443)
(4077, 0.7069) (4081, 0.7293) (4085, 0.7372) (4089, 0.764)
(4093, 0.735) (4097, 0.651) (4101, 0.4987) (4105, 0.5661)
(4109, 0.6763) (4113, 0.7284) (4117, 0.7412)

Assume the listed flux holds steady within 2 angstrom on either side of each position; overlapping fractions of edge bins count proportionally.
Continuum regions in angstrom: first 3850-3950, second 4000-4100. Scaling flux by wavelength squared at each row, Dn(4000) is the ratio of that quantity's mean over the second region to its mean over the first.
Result 1.3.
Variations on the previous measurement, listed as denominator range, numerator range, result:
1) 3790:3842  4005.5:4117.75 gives 1.49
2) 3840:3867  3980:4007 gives 1.18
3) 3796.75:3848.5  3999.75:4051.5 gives 1.47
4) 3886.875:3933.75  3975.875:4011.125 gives 1.31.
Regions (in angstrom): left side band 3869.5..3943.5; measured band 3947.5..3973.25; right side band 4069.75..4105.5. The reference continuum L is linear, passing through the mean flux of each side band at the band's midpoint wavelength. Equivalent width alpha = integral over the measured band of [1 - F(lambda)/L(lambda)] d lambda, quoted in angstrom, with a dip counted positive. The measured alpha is 3.0 angstrom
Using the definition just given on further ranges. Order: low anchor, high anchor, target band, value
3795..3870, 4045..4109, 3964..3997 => 3.5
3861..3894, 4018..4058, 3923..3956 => 7.2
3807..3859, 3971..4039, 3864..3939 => 7.4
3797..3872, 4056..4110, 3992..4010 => -1.9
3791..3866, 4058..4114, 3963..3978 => 5.2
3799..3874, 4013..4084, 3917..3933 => 3.5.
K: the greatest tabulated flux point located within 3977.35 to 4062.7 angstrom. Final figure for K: 0.7881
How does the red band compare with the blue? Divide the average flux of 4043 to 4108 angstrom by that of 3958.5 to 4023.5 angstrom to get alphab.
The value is 1.08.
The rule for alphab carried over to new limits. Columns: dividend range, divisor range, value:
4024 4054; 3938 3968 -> 1.28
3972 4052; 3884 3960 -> 1.27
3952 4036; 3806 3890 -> 1.10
